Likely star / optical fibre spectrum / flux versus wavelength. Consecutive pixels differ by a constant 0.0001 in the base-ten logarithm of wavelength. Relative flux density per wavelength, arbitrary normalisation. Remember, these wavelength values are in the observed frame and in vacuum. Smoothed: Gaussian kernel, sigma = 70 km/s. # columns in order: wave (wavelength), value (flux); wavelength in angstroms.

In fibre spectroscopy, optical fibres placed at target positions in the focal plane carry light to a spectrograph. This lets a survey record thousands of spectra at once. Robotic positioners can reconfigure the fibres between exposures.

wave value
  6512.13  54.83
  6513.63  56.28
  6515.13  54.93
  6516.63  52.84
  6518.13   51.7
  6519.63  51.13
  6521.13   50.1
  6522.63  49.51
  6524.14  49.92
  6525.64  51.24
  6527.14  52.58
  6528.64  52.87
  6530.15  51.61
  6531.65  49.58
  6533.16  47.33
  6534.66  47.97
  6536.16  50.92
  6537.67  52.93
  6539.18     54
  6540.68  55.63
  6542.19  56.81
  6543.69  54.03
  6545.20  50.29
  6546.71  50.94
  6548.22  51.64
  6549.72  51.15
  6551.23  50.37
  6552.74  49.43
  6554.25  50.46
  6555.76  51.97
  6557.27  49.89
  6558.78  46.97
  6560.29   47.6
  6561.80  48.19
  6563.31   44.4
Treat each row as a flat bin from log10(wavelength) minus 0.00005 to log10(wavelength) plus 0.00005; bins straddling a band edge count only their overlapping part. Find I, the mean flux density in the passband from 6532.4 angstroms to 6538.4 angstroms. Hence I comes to 49.8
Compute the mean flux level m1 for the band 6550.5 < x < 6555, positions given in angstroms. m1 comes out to 50.1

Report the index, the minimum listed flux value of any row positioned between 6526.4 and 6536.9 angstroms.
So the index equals 47.33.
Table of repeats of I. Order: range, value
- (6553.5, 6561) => 49.4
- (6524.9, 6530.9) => 52.1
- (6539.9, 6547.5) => 53.5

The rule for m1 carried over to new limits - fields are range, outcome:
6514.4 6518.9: 53.2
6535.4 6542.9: 54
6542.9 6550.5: 51.7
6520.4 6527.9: 50.7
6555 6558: 50.9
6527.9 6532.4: 51.3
